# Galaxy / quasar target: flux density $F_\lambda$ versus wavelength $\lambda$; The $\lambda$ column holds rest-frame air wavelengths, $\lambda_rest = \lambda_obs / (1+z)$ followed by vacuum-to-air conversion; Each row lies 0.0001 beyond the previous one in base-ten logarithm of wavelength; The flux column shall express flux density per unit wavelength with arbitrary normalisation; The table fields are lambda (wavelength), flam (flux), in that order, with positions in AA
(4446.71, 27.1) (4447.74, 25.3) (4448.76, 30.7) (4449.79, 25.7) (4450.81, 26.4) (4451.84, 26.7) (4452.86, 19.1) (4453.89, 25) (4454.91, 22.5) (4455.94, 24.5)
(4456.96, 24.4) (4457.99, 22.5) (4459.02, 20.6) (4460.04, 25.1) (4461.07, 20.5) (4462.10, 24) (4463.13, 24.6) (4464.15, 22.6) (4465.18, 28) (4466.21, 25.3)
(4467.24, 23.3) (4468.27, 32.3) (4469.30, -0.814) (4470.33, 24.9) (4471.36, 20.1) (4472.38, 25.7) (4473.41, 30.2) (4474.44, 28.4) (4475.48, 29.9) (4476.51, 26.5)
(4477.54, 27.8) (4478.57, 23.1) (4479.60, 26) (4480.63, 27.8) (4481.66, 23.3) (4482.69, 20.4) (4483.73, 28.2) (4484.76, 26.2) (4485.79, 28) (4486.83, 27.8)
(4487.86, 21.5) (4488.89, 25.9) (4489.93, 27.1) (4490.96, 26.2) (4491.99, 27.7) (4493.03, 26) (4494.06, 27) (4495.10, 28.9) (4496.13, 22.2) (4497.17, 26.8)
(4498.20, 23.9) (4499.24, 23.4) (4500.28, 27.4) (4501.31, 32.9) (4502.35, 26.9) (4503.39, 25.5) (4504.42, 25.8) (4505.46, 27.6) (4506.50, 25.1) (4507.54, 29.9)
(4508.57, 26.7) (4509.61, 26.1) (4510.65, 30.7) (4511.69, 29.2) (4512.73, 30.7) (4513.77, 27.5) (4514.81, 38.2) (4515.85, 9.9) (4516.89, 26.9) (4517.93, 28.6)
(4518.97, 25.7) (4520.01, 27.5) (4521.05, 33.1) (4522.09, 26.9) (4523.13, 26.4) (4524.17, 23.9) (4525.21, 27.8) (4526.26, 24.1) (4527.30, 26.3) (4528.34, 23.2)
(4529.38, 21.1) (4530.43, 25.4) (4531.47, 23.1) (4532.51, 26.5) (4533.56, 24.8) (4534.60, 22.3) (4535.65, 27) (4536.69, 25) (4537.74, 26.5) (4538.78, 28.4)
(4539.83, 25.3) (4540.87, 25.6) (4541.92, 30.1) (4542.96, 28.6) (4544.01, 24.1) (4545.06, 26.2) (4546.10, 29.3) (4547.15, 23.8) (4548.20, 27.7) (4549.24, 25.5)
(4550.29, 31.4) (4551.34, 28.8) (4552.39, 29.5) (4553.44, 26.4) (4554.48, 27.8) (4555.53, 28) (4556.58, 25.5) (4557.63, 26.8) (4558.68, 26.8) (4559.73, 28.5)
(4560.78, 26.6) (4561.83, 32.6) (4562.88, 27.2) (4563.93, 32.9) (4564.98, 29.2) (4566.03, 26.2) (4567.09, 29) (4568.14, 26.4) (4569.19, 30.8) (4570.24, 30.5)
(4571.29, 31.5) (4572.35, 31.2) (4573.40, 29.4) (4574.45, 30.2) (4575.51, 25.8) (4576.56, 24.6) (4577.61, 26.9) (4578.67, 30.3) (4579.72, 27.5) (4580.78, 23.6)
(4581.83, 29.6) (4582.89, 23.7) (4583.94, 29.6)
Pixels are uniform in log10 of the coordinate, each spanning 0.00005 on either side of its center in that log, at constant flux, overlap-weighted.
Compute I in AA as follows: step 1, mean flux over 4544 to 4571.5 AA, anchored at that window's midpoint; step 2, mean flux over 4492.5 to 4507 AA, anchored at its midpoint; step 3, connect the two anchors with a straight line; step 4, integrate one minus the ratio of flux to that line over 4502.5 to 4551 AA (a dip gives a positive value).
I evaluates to 1.1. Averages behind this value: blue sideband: 26.4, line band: 26.6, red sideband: 28.2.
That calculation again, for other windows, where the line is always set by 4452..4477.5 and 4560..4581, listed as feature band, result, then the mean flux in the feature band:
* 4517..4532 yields 0.3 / 26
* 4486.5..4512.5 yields -1.4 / 26.8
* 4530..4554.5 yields 0.7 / 26.6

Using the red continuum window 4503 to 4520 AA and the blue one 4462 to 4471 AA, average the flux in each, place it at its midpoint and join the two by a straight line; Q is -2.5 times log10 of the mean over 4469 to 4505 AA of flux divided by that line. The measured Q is -0.04 mag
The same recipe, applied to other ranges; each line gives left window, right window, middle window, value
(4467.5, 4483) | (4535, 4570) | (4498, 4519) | -0.05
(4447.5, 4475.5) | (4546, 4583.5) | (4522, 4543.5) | 0.05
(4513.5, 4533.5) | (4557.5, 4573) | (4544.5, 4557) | 0.02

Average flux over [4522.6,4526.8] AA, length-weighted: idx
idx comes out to 25.6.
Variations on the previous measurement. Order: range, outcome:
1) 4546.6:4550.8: 27.1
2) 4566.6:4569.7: 28.8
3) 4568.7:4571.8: 31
